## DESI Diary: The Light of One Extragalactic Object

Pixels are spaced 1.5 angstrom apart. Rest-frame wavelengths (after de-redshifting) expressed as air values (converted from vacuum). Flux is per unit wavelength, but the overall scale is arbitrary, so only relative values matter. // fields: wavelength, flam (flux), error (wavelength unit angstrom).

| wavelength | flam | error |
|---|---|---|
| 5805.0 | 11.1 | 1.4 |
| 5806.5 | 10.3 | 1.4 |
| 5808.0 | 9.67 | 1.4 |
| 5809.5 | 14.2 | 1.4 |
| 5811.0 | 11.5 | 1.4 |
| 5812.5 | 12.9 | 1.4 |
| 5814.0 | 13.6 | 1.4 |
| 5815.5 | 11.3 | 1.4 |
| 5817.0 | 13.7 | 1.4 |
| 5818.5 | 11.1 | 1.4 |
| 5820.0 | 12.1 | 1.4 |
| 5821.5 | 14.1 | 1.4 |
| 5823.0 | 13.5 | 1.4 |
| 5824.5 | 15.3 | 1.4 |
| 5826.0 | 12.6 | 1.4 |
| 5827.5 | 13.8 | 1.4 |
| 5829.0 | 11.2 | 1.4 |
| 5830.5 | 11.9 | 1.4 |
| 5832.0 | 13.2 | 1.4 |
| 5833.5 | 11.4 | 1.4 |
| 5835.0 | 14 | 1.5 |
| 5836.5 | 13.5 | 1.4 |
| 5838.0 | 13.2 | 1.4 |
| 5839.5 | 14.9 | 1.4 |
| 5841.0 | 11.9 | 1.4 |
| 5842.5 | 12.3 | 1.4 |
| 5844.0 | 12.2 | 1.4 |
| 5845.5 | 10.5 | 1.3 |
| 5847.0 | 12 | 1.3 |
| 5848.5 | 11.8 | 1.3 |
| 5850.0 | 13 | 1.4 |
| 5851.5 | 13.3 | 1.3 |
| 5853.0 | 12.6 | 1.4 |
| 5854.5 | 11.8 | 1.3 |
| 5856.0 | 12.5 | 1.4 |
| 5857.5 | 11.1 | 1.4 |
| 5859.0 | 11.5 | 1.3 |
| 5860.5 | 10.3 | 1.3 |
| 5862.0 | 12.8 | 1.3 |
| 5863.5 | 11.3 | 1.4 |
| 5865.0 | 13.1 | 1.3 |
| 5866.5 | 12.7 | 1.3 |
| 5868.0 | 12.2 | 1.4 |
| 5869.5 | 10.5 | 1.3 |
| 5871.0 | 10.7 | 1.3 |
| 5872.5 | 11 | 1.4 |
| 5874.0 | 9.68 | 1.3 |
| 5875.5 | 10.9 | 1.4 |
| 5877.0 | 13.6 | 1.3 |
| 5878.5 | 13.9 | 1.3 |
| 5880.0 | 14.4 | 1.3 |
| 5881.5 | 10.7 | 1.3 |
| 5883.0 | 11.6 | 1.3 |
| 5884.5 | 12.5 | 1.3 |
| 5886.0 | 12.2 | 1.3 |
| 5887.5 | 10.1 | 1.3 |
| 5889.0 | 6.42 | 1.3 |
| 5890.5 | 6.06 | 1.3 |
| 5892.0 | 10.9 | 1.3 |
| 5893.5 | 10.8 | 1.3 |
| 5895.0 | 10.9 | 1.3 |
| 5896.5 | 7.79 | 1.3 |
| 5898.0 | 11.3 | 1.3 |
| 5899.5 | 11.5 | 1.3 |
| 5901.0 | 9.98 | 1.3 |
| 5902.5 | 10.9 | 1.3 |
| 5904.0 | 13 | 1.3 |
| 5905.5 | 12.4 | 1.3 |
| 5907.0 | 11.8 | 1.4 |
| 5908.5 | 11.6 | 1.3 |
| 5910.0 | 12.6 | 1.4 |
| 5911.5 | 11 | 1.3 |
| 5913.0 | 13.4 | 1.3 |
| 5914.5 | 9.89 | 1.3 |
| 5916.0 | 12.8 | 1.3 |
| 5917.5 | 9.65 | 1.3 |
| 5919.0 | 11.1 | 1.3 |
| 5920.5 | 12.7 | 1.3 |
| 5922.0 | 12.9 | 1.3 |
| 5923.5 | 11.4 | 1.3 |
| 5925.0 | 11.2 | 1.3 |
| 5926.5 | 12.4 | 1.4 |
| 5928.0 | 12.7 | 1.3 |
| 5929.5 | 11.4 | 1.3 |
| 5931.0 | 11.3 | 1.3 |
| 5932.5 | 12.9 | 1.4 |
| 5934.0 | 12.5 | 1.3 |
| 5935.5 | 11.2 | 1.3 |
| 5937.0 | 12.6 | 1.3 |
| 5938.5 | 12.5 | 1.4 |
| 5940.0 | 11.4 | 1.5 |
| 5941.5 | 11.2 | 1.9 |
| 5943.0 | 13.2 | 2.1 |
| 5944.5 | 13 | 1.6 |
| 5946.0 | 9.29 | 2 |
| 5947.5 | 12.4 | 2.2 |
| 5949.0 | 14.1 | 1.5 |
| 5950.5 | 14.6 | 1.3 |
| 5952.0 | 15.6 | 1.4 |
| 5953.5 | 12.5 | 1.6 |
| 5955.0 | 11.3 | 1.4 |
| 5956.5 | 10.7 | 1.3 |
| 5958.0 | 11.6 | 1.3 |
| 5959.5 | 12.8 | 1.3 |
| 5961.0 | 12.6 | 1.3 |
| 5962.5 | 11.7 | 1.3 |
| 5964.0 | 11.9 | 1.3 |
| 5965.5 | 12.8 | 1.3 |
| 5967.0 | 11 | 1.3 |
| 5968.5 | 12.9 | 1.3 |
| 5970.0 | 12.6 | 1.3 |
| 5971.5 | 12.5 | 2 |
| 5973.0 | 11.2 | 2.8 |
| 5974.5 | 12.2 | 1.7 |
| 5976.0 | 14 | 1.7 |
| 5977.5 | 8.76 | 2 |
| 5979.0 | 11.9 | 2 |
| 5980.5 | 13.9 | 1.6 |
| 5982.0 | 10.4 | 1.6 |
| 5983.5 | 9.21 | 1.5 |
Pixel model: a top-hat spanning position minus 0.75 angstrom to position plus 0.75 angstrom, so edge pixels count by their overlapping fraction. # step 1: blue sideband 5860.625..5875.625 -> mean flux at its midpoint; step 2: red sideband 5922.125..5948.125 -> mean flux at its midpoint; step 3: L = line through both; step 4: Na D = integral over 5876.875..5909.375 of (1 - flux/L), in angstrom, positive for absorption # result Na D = 1.6 angstrom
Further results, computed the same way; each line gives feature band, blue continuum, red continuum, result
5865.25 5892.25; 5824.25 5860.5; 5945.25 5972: 2.8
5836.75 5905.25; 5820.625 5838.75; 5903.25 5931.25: 5.5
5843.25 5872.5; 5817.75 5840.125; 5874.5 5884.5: 1.9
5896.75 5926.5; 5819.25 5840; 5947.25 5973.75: 2.7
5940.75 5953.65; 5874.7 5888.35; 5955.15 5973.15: -0.9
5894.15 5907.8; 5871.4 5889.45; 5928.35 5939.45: 0.8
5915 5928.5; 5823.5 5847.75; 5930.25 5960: 0.7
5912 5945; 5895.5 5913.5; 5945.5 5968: -0.3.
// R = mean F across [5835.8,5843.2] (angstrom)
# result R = 13.2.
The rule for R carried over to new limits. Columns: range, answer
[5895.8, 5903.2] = 10.3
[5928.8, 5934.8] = 12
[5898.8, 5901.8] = 10.7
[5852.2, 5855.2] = 12.2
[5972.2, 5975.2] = 11.7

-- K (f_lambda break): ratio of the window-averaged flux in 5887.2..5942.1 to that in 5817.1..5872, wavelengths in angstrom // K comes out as 0.91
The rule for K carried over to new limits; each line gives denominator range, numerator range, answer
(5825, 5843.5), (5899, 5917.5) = 0.91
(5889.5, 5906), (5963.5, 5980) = 1.15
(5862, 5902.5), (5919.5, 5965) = 1.11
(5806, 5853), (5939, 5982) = 0.97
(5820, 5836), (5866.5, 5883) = 0.90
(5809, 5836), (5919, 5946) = 0.94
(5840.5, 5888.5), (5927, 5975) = 1.03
